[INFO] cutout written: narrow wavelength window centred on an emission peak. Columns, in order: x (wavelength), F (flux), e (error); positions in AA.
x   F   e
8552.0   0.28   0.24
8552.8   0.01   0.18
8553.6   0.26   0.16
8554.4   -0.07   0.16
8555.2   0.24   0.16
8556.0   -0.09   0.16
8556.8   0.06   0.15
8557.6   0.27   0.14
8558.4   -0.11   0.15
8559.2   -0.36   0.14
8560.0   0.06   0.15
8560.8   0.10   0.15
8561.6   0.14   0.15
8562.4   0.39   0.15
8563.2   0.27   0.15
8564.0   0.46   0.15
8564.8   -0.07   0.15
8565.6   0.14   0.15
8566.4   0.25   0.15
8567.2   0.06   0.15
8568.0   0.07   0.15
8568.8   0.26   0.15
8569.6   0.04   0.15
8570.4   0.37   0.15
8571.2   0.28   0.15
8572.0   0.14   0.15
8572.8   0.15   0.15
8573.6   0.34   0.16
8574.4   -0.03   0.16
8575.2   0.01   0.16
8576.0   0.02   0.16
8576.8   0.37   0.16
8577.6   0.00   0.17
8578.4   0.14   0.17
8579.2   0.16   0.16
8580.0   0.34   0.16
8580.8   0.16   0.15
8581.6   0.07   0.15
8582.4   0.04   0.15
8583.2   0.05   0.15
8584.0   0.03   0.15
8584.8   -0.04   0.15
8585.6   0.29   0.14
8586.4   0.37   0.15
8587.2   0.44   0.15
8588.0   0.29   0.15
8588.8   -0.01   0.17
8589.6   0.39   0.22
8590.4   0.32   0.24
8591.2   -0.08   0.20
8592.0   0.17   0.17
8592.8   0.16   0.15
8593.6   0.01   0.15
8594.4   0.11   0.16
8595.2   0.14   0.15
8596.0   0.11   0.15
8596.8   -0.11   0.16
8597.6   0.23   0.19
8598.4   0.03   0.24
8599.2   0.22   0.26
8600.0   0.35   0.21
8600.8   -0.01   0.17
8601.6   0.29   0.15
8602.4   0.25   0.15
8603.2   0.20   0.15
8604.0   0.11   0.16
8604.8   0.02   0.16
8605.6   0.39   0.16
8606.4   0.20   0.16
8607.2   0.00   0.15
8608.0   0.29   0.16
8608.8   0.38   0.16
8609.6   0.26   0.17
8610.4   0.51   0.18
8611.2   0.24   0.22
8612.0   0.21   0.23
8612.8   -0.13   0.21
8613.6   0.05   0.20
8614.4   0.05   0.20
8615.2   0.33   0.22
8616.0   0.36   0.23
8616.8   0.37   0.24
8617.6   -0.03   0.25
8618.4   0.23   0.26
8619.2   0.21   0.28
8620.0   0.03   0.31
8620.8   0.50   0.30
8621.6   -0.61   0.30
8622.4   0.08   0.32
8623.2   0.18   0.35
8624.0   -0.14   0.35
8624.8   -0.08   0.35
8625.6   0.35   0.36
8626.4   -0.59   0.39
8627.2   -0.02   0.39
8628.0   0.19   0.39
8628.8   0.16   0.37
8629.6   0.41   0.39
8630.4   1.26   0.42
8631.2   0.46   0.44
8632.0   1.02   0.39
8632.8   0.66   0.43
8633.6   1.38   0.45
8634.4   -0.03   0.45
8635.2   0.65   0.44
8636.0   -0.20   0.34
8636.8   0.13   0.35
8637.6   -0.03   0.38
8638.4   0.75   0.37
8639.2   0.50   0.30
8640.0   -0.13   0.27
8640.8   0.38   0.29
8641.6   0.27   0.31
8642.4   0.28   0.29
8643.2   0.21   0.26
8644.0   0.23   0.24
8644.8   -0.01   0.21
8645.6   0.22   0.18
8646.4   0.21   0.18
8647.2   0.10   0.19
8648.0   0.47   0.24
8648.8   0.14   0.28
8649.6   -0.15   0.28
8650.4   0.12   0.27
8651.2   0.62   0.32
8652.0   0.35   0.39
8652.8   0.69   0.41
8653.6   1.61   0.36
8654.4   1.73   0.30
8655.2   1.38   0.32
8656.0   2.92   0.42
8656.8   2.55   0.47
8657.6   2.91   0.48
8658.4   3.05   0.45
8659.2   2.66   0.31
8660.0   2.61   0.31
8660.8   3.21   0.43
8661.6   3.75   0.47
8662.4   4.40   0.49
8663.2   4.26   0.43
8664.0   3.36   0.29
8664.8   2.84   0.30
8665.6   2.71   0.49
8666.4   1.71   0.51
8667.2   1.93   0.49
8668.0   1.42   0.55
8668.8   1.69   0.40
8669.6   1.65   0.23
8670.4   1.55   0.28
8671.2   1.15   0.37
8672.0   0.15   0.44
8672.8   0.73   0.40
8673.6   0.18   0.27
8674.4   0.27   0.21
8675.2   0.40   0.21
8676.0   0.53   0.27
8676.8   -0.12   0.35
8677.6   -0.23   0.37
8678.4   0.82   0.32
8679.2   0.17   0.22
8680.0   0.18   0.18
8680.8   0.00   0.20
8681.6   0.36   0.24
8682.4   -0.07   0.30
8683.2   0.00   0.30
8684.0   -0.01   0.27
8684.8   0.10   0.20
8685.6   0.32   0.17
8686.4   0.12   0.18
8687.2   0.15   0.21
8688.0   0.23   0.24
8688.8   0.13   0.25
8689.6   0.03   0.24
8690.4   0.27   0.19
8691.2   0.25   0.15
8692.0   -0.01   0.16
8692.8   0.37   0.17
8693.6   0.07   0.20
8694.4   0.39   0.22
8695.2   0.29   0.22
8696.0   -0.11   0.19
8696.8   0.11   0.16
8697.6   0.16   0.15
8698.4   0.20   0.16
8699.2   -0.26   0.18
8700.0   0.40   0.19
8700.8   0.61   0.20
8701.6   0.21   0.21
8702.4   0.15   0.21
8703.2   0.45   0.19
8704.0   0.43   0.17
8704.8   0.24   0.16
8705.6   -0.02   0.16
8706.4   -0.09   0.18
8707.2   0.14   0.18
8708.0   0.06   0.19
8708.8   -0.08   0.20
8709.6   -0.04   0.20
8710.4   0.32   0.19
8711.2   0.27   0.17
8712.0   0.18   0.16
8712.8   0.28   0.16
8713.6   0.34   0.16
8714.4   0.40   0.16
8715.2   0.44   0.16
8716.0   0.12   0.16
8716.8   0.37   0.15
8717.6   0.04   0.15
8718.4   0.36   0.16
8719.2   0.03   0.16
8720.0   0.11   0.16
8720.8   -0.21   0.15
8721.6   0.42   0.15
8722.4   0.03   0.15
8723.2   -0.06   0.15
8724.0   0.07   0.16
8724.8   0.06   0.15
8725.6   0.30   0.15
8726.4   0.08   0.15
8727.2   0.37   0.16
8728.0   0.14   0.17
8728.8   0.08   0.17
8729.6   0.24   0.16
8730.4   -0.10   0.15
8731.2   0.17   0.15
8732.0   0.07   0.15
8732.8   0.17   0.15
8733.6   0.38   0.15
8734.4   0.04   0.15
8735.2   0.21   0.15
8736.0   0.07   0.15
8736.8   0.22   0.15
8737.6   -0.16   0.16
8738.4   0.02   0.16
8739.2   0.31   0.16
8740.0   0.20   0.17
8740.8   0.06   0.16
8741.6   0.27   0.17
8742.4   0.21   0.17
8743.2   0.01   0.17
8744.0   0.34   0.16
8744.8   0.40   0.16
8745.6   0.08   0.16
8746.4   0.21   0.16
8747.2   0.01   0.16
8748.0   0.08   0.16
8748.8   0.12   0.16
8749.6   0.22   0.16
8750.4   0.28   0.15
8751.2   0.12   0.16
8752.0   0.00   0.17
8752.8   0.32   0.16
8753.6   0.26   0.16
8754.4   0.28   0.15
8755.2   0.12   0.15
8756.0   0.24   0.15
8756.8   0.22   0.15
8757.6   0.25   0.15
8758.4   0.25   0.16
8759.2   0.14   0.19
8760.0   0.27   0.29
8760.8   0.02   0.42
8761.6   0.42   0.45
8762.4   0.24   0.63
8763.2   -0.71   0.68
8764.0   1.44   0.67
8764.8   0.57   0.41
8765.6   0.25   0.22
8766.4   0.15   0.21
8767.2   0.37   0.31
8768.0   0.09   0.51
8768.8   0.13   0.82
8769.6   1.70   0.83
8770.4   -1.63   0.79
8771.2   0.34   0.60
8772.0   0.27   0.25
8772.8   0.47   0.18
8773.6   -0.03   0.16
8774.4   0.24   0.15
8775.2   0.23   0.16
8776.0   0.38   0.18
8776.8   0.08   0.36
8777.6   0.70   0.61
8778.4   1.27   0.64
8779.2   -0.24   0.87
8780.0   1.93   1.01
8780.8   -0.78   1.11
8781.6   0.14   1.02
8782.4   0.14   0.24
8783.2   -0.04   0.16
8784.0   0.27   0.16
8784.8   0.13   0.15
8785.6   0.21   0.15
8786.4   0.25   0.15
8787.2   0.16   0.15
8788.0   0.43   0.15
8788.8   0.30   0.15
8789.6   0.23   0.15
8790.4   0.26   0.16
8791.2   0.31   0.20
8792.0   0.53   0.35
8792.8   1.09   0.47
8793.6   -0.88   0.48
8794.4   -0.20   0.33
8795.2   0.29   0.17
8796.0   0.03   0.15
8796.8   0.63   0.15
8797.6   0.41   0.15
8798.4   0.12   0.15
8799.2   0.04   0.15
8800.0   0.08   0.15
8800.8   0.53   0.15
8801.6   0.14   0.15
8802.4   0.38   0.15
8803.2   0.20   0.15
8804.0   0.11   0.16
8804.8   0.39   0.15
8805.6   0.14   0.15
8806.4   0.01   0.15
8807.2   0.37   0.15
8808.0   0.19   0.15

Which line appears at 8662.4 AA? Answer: [O II]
